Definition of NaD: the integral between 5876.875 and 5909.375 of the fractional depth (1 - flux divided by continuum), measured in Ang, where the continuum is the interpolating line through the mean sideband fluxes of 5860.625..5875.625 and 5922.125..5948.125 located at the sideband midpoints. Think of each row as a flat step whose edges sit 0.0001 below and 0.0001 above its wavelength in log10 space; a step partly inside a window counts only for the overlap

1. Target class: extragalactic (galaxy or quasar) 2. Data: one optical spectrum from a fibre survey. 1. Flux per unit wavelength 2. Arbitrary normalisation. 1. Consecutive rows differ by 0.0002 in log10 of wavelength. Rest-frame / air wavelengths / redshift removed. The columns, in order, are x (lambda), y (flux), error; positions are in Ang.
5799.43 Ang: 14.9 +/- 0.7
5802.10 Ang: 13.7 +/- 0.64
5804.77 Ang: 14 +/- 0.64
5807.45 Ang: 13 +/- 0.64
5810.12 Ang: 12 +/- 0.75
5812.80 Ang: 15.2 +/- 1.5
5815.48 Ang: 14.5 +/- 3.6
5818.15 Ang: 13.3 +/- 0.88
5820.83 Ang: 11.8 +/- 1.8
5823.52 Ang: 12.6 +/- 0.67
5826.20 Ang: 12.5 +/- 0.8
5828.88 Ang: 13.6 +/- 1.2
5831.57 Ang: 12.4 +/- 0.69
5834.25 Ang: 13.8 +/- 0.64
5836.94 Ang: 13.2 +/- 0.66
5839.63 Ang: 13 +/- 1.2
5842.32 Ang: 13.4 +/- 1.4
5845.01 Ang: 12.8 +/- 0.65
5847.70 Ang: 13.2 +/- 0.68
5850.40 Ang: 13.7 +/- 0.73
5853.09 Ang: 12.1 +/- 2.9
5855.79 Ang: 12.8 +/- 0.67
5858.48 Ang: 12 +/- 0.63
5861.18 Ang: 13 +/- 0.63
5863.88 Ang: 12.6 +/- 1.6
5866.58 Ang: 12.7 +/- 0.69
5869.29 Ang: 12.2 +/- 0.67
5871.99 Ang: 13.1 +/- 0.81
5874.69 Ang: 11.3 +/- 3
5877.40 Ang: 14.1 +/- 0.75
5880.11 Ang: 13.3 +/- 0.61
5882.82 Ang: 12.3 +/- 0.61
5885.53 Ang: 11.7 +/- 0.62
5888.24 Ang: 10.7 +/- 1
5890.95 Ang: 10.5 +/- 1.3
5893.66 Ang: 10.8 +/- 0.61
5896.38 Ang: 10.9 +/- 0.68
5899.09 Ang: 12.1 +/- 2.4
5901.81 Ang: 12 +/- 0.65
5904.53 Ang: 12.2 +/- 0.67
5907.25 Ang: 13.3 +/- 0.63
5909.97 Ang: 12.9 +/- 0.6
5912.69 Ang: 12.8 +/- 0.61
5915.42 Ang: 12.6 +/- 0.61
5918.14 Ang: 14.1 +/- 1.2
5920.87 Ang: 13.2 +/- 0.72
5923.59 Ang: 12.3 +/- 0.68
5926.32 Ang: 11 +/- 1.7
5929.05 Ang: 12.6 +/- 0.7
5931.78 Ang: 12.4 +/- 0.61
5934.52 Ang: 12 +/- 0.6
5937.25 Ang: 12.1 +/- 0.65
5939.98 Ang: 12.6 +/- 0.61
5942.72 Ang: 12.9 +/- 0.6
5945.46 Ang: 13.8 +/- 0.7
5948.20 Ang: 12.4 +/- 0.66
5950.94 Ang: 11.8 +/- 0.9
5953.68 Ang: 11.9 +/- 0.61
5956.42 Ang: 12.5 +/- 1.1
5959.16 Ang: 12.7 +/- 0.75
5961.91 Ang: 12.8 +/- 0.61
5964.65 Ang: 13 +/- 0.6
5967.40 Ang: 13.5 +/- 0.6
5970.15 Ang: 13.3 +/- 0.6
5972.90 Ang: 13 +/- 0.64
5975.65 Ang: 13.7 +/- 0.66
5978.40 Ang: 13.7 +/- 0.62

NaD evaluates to 1.3 Ang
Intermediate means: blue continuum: 12.5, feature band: 12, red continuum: 12.4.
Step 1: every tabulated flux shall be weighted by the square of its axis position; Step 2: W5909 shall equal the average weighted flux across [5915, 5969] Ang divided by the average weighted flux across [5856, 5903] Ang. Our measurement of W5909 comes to 1.1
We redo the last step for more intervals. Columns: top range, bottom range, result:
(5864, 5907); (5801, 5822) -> 0.92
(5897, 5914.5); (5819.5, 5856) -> 0.99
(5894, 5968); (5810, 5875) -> 0.99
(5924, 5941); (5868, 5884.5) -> 0.97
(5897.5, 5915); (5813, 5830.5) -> 0.98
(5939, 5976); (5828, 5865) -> 1.03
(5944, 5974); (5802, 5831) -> 1.01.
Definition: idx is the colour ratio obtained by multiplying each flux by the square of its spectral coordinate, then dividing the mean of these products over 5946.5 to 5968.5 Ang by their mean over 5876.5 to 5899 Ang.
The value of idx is 1.10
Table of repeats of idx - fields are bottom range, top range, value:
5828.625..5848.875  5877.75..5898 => 0.90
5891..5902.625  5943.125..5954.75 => 1.13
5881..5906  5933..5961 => 1.10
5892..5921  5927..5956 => 1.01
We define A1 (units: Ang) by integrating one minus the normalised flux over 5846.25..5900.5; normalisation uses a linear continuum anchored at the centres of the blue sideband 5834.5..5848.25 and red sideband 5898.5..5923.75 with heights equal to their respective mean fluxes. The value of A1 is 3.11 Ang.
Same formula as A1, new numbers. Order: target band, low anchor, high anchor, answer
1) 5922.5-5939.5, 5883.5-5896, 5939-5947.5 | 0.7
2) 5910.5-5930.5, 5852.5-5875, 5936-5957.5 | -0.3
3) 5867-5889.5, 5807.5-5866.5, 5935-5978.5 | 1.0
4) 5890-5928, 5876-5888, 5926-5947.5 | 1.1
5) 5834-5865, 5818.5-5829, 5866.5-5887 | -0.9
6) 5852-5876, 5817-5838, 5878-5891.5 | -0.3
